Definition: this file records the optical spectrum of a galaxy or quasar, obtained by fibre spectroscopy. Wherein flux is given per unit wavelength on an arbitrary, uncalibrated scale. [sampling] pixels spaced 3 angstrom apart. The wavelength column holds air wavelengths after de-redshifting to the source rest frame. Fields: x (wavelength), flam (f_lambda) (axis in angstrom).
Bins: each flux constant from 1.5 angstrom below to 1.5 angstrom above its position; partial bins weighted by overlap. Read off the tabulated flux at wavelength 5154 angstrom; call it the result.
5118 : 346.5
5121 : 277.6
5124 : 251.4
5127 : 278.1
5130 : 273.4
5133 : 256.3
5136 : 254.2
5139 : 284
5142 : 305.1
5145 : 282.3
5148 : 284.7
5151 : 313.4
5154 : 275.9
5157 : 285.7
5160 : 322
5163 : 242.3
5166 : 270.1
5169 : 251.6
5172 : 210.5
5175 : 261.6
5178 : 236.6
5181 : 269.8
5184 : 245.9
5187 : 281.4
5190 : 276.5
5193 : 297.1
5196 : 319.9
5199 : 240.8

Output 275.9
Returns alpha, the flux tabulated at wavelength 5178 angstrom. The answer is 236.6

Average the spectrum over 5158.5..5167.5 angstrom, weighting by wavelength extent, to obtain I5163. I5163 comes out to 278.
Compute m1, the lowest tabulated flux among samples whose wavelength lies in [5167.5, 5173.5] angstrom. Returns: 210.5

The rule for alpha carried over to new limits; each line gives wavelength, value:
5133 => 256.3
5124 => 251.4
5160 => 322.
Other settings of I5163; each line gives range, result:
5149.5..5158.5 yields 292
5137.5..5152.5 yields 294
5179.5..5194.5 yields 274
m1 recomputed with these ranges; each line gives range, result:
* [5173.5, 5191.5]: 236.6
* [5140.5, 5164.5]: 242.3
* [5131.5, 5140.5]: 254.2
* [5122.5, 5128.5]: 251.4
